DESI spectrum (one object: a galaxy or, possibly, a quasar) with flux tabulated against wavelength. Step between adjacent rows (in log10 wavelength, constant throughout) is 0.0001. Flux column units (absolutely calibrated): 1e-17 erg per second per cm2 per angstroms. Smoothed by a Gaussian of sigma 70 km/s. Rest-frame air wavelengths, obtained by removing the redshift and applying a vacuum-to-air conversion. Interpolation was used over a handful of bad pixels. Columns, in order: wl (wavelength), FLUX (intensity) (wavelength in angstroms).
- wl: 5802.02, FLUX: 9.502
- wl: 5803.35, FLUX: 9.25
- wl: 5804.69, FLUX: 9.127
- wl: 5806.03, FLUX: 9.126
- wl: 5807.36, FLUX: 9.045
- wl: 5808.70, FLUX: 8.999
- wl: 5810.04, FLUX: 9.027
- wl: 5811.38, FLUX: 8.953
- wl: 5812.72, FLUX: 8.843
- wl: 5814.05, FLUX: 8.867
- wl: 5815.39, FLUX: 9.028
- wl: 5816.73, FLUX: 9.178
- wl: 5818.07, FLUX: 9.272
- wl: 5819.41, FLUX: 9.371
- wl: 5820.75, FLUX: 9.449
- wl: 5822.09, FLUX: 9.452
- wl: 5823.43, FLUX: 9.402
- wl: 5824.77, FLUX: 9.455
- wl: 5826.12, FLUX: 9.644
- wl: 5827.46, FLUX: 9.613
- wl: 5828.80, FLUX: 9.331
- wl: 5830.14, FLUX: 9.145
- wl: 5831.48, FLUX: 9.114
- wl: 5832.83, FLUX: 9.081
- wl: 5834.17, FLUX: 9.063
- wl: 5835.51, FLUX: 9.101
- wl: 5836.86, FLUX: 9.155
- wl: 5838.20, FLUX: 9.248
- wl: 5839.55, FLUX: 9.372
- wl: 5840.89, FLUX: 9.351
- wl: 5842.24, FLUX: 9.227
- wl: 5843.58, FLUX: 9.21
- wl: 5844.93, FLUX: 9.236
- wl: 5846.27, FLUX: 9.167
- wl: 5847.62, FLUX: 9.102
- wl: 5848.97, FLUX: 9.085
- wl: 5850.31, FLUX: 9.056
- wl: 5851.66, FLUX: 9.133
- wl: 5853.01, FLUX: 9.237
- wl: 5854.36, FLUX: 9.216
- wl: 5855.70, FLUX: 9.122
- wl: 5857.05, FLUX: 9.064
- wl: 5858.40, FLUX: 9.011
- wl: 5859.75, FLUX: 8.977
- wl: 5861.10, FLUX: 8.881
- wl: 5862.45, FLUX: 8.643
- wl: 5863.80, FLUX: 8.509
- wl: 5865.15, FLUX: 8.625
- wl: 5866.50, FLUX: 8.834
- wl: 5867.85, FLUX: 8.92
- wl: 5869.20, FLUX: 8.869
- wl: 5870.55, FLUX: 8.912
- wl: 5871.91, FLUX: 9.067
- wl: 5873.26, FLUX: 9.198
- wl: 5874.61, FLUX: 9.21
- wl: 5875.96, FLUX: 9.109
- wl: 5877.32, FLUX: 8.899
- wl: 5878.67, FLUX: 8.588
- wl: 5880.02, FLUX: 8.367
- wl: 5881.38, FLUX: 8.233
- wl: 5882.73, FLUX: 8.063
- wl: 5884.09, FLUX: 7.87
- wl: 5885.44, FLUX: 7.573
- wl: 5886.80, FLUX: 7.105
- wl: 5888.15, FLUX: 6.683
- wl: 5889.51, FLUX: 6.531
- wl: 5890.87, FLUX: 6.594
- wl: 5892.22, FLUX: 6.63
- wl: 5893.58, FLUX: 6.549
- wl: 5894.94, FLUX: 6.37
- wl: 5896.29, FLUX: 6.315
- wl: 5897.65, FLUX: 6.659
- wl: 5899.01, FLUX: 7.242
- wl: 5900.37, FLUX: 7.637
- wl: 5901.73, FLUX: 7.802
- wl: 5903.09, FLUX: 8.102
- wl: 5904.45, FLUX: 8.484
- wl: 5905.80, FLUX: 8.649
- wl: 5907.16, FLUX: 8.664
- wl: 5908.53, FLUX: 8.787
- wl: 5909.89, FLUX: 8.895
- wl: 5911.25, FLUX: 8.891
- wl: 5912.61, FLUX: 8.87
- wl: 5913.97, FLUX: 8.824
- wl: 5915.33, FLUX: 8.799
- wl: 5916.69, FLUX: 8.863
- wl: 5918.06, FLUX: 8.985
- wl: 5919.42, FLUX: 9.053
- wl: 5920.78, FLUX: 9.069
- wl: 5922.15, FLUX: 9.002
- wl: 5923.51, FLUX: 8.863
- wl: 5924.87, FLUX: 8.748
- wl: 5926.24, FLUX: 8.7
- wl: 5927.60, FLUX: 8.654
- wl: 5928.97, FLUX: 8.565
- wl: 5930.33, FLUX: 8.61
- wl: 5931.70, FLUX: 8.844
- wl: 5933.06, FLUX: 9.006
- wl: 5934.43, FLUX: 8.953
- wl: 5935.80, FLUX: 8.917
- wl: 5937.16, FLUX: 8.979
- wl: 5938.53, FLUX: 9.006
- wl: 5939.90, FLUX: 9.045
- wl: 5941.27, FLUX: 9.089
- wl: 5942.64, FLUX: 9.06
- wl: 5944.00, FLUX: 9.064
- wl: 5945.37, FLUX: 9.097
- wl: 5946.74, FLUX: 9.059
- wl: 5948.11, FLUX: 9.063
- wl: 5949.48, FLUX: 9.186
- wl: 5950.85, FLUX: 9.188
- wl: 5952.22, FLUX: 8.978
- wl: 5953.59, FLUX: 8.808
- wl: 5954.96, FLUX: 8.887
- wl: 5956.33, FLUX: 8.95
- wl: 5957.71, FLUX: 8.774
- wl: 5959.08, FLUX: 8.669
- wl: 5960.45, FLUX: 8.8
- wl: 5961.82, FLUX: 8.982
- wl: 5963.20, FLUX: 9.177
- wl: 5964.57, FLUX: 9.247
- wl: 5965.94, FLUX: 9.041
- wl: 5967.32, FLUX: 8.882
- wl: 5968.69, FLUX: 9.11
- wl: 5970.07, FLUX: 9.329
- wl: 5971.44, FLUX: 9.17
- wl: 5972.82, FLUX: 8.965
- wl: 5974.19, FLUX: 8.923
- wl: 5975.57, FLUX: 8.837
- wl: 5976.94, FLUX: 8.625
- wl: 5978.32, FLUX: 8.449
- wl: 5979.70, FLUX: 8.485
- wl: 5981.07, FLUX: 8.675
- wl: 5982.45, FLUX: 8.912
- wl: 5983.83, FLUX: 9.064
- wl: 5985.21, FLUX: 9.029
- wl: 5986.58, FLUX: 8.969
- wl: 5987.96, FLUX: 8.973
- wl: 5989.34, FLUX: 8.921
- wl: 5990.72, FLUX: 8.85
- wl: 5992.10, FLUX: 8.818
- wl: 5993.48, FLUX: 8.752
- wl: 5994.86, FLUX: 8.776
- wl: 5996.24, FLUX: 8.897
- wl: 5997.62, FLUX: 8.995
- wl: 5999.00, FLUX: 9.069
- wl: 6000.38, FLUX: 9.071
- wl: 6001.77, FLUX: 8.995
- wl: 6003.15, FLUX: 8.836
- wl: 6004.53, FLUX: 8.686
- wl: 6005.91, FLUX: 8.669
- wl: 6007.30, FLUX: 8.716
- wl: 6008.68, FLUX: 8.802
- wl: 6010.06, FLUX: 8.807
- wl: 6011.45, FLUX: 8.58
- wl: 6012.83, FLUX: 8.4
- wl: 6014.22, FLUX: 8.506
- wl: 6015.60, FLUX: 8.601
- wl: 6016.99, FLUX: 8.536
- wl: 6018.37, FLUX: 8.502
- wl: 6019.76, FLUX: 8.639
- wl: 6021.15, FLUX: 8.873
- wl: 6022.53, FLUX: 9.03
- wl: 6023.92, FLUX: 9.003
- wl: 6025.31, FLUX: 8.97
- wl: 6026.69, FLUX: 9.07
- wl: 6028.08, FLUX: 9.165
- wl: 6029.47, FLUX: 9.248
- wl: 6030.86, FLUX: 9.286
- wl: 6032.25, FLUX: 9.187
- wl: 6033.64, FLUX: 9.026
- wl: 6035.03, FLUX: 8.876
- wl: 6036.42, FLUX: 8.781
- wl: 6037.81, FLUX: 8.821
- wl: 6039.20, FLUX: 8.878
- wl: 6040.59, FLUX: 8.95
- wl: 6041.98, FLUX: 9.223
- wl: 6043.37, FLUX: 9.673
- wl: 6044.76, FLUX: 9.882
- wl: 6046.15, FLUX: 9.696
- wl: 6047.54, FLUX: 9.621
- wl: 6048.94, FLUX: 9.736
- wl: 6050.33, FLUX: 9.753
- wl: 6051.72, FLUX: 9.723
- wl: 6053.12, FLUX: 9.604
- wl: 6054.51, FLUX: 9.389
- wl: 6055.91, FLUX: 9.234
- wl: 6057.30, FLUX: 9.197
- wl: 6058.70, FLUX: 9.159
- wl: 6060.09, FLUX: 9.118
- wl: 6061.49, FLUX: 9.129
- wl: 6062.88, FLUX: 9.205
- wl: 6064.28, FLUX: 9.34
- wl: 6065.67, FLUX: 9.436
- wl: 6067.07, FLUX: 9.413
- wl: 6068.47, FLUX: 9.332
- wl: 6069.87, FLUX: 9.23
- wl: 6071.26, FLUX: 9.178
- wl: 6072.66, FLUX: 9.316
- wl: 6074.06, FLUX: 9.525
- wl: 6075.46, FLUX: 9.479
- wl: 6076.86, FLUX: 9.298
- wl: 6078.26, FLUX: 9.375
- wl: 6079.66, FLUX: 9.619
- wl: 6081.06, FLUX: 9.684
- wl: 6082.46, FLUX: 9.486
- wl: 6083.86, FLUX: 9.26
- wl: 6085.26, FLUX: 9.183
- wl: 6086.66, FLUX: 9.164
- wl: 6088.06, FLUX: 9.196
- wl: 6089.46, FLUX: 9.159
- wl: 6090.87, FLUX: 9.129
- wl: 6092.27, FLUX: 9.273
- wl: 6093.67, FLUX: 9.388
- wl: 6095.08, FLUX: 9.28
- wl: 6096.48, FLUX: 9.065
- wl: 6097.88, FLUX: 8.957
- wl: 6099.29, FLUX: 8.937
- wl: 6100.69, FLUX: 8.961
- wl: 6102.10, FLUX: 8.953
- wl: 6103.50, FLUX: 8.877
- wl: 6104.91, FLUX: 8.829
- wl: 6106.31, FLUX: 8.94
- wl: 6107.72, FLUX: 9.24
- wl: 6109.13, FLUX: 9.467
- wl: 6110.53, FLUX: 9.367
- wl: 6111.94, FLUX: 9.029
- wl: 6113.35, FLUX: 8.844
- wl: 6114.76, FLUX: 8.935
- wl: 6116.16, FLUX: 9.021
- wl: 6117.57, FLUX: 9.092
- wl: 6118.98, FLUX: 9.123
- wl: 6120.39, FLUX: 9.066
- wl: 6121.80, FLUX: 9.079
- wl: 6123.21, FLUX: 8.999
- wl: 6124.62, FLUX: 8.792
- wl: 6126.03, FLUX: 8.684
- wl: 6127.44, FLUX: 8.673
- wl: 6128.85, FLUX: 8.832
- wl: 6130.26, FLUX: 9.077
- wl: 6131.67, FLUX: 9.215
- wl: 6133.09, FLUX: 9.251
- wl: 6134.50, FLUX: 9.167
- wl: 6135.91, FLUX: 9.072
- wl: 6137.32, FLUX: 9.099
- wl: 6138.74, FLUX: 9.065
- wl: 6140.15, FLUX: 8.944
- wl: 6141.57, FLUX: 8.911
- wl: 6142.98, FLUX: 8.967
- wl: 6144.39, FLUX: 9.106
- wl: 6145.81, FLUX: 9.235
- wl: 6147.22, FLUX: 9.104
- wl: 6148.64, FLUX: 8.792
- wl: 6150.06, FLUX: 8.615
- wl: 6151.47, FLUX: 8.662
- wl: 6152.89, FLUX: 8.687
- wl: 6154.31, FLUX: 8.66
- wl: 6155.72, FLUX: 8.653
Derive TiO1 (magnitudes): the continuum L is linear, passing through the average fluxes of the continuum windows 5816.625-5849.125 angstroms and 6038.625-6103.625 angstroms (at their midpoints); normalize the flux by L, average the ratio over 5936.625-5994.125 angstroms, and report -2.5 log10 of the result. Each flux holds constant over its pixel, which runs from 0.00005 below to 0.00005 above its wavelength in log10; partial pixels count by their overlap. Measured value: 0.04 mag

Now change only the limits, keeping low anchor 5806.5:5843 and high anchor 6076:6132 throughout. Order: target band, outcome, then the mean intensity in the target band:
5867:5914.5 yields 0.15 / 8.03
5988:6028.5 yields 0.04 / 8.81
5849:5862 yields 0.02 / 9.07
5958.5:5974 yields 0.02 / 9.03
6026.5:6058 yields -0.02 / 9.31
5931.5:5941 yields 0.02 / 8.97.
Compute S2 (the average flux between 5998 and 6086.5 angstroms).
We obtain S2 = 9.14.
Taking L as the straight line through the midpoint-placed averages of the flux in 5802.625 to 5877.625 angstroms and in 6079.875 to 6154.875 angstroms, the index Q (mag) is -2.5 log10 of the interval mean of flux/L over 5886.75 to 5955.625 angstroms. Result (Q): 0.085 mag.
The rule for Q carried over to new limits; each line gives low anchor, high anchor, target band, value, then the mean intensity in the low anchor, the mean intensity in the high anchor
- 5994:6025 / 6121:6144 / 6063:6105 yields -0.04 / 8.77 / 8.99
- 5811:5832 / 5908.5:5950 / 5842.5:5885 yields 0.03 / 9.27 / 8.92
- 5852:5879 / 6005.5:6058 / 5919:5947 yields 0.01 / 8.95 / 9.07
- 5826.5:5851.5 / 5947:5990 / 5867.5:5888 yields 0.08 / 9.21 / 8.94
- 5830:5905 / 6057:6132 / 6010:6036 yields 0.01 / 8.45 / 9.16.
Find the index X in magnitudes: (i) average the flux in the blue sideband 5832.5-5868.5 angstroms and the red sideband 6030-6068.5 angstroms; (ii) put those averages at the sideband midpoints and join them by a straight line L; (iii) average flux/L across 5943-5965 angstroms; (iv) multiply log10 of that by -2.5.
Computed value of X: 0.02 mag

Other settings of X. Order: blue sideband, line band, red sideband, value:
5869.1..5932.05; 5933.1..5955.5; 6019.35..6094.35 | -0.06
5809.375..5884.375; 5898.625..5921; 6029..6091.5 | 0.07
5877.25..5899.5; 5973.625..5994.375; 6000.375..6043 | -0.05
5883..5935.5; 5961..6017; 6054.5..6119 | -0.03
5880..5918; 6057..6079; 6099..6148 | -0.07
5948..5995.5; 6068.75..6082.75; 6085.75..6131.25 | -0.05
